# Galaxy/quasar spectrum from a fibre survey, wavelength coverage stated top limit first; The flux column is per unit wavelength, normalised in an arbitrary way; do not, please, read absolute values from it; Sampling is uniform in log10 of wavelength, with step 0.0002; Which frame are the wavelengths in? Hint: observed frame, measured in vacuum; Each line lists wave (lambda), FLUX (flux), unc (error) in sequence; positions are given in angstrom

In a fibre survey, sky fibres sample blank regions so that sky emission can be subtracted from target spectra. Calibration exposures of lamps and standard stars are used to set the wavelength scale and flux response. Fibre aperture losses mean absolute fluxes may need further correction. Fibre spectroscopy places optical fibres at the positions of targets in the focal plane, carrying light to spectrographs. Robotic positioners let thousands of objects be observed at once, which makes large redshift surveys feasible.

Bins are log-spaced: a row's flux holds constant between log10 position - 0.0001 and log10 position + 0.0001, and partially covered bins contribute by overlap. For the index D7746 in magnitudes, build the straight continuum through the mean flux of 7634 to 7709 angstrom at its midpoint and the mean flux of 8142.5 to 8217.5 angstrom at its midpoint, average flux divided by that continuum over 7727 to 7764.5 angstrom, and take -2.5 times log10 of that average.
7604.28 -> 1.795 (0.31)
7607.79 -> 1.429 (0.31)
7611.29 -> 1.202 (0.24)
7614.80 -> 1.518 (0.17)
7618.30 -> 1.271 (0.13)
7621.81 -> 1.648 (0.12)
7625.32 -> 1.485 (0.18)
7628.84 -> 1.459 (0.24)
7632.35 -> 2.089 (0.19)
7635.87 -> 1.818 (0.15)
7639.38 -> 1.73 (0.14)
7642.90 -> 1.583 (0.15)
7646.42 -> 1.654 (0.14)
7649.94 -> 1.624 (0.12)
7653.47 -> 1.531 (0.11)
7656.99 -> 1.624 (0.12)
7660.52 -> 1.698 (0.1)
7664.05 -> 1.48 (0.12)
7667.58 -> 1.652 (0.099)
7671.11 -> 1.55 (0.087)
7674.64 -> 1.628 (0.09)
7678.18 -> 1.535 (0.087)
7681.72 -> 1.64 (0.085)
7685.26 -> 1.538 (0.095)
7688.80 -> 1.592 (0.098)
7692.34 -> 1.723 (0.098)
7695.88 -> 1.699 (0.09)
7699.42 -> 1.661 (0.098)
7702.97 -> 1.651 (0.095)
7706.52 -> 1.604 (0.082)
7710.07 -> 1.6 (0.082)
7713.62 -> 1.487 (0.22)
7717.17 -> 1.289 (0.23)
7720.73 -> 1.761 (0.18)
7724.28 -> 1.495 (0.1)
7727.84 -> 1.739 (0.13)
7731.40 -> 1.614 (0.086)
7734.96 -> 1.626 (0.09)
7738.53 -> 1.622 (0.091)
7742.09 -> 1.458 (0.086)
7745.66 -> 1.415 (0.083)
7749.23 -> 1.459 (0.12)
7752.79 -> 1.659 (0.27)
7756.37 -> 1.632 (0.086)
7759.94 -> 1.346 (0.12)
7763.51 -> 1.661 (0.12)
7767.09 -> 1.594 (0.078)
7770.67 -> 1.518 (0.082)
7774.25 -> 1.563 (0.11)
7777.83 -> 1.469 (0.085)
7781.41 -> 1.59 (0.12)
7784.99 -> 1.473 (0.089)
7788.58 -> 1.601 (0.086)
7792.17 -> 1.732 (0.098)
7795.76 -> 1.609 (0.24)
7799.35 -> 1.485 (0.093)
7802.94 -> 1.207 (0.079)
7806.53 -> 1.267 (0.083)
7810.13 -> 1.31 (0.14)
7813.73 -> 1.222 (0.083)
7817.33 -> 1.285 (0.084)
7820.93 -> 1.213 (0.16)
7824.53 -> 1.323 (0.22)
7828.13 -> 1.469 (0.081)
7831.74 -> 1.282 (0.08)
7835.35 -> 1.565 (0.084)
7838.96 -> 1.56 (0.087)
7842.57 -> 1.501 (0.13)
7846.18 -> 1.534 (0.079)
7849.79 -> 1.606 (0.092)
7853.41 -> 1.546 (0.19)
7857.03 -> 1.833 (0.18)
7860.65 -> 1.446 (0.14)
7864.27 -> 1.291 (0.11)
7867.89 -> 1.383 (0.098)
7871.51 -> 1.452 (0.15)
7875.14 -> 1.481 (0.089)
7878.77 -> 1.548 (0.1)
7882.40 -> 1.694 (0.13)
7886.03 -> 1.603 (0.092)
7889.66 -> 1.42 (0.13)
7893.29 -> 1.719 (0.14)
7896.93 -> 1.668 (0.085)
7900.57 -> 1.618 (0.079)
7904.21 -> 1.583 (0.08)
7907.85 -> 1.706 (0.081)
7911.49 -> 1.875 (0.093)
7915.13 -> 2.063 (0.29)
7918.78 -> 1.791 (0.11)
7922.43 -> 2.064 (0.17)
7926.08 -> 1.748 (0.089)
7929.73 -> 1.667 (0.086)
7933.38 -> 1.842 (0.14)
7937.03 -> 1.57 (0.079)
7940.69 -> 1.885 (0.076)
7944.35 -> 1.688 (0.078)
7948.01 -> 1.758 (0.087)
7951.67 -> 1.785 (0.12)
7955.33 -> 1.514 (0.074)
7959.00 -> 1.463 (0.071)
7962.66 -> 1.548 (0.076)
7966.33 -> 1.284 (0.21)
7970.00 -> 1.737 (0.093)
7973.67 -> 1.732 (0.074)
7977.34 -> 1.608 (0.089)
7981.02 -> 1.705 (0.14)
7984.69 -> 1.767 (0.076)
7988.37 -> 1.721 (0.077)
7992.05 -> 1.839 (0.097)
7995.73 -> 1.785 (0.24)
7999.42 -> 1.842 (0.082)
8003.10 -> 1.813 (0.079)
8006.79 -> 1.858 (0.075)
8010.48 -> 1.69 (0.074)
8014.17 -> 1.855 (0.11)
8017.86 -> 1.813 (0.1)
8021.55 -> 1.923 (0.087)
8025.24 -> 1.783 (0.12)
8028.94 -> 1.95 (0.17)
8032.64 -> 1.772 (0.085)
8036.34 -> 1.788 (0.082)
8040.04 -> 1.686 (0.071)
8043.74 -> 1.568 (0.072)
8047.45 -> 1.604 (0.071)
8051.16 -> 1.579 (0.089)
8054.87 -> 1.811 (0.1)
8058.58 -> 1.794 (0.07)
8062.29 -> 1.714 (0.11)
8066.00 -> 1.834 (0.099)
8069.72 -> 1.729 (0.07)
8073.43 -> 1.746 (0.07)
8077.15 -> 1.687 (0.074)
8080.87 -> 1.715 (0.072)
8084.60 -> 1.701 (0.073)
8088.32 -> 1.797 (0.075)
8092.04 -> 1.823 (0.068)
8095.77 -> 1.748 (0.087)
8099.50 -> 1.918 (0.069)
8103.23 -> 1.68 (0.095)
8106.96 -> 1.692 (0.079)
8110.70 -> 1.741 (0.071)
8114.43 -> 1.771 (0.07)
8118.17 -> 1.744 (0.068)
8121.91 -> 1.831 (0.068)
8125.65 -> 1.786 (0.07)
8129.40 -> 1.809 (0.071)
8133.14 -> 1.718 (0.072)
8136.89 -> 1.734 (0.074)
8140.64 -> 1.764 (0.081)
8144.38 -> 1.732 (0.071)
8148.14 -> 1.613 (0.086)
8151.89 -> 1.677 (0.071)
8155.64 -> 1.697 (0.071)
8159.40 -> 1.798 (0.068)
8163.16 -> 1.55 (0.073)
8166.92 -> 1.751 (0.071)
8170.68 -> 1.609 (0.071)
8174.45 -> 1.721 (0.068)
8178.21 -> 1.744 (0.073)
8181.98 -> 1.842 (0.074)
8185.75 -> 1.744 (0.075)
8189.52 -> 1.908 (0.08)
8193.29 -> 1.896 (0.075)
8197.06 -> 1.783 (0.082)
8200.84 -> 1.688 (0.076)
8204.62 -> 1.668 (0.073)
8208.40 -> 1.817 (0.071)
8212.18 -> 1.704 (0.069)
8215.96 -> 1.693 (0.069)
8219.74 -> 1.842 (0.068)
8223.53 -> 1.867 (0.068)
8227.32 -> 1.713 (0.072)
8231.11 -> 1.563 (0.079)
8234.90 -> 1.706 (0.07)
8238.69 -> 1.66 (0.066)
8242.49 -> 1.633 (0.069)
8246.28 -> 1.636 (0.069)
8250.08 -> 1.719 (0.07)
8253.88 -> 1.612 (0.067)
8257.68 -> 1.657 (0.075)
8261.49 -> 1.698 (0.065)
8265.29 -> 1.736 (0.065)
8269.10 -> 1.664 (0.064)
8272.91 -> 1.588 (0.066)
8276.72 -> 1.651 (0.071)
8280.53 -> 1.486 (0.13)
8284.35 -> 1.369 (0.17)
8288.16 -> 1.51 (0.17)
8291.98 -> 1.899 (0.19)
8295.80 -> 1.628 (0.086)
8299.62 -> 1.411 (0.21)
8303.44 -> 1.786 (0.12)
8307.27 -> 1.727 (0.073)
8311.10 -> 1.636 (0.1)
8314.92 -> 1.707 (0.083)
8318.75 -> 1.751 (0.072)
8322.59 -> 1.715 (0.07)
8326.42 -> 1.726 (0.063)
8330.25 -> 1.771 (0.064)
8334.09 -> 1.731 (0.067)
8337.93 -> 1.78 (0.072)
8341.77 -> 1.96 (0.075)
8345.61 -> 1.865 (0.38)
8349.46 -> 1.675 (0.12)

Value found 0.06 mag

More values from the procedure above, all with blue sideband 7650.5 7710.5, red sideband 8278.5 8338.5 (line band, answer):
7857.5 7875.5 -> 0.135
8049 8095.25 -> -0.064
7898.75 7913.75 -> -0.050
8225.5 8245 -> 0.001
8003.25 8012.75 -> -0.092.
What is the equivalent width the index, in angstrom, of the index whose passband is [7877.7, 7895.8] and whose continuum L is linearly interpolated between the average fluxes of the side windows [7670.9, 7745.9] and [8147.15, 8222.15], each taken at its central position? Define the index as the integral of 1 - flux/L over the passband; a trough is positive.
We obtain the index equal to 0.50 angstrom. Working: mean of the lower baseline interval 1.59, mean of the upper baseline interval 1.74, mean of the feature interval 1.6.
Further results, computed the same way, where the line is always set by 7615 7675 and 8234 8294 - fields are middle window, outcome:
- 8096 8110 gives -1.09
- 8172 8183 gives -0.81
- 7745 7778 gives 1.67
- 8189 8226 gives -3.28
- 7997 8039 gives -4.99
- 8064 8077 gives -1.01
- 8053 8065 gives -1.08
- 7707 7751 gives 1.92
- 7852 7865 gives 0.61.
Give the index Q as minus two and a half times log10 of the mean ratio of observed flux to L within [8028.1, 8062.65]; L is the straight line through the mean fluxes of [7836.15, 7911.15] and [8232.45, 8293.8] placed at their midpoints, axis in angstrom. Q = -0.08 mag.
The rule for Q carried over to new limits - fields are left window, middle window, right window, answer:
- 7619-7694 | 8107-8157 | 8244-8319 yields -0.06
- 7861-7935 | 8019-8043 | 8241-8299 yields -0.10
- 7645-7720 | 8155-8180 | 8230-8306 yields -0.05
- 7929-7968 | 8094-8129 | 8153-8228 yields -0.03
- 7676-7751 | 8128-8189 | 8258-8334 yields -0.05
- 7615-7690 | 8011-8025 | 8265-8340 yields -0.12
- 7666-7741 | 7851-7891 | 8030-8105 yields 0.10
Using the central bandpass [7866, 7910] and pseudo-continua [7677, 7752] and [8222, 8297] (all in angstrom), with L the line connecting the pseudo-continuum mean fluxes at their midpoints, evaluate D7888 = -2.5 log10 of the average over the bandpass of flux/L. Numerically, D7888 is 0.020 mag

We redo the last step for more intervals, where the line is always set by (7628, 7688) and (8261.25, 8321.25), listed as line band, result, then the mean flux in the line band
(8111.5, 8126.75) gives -0.09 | 1.78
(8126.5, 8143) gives -0.08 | 1.76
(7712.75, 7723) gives 0.09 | 1.51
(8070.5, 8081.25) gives -0.05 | 1.72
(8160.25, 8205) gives -0.07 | 1.75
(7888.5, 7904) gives 0.02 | 1.61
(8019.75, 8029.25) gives -0.15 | 1.87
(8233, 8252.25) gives -0.02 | 1.67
